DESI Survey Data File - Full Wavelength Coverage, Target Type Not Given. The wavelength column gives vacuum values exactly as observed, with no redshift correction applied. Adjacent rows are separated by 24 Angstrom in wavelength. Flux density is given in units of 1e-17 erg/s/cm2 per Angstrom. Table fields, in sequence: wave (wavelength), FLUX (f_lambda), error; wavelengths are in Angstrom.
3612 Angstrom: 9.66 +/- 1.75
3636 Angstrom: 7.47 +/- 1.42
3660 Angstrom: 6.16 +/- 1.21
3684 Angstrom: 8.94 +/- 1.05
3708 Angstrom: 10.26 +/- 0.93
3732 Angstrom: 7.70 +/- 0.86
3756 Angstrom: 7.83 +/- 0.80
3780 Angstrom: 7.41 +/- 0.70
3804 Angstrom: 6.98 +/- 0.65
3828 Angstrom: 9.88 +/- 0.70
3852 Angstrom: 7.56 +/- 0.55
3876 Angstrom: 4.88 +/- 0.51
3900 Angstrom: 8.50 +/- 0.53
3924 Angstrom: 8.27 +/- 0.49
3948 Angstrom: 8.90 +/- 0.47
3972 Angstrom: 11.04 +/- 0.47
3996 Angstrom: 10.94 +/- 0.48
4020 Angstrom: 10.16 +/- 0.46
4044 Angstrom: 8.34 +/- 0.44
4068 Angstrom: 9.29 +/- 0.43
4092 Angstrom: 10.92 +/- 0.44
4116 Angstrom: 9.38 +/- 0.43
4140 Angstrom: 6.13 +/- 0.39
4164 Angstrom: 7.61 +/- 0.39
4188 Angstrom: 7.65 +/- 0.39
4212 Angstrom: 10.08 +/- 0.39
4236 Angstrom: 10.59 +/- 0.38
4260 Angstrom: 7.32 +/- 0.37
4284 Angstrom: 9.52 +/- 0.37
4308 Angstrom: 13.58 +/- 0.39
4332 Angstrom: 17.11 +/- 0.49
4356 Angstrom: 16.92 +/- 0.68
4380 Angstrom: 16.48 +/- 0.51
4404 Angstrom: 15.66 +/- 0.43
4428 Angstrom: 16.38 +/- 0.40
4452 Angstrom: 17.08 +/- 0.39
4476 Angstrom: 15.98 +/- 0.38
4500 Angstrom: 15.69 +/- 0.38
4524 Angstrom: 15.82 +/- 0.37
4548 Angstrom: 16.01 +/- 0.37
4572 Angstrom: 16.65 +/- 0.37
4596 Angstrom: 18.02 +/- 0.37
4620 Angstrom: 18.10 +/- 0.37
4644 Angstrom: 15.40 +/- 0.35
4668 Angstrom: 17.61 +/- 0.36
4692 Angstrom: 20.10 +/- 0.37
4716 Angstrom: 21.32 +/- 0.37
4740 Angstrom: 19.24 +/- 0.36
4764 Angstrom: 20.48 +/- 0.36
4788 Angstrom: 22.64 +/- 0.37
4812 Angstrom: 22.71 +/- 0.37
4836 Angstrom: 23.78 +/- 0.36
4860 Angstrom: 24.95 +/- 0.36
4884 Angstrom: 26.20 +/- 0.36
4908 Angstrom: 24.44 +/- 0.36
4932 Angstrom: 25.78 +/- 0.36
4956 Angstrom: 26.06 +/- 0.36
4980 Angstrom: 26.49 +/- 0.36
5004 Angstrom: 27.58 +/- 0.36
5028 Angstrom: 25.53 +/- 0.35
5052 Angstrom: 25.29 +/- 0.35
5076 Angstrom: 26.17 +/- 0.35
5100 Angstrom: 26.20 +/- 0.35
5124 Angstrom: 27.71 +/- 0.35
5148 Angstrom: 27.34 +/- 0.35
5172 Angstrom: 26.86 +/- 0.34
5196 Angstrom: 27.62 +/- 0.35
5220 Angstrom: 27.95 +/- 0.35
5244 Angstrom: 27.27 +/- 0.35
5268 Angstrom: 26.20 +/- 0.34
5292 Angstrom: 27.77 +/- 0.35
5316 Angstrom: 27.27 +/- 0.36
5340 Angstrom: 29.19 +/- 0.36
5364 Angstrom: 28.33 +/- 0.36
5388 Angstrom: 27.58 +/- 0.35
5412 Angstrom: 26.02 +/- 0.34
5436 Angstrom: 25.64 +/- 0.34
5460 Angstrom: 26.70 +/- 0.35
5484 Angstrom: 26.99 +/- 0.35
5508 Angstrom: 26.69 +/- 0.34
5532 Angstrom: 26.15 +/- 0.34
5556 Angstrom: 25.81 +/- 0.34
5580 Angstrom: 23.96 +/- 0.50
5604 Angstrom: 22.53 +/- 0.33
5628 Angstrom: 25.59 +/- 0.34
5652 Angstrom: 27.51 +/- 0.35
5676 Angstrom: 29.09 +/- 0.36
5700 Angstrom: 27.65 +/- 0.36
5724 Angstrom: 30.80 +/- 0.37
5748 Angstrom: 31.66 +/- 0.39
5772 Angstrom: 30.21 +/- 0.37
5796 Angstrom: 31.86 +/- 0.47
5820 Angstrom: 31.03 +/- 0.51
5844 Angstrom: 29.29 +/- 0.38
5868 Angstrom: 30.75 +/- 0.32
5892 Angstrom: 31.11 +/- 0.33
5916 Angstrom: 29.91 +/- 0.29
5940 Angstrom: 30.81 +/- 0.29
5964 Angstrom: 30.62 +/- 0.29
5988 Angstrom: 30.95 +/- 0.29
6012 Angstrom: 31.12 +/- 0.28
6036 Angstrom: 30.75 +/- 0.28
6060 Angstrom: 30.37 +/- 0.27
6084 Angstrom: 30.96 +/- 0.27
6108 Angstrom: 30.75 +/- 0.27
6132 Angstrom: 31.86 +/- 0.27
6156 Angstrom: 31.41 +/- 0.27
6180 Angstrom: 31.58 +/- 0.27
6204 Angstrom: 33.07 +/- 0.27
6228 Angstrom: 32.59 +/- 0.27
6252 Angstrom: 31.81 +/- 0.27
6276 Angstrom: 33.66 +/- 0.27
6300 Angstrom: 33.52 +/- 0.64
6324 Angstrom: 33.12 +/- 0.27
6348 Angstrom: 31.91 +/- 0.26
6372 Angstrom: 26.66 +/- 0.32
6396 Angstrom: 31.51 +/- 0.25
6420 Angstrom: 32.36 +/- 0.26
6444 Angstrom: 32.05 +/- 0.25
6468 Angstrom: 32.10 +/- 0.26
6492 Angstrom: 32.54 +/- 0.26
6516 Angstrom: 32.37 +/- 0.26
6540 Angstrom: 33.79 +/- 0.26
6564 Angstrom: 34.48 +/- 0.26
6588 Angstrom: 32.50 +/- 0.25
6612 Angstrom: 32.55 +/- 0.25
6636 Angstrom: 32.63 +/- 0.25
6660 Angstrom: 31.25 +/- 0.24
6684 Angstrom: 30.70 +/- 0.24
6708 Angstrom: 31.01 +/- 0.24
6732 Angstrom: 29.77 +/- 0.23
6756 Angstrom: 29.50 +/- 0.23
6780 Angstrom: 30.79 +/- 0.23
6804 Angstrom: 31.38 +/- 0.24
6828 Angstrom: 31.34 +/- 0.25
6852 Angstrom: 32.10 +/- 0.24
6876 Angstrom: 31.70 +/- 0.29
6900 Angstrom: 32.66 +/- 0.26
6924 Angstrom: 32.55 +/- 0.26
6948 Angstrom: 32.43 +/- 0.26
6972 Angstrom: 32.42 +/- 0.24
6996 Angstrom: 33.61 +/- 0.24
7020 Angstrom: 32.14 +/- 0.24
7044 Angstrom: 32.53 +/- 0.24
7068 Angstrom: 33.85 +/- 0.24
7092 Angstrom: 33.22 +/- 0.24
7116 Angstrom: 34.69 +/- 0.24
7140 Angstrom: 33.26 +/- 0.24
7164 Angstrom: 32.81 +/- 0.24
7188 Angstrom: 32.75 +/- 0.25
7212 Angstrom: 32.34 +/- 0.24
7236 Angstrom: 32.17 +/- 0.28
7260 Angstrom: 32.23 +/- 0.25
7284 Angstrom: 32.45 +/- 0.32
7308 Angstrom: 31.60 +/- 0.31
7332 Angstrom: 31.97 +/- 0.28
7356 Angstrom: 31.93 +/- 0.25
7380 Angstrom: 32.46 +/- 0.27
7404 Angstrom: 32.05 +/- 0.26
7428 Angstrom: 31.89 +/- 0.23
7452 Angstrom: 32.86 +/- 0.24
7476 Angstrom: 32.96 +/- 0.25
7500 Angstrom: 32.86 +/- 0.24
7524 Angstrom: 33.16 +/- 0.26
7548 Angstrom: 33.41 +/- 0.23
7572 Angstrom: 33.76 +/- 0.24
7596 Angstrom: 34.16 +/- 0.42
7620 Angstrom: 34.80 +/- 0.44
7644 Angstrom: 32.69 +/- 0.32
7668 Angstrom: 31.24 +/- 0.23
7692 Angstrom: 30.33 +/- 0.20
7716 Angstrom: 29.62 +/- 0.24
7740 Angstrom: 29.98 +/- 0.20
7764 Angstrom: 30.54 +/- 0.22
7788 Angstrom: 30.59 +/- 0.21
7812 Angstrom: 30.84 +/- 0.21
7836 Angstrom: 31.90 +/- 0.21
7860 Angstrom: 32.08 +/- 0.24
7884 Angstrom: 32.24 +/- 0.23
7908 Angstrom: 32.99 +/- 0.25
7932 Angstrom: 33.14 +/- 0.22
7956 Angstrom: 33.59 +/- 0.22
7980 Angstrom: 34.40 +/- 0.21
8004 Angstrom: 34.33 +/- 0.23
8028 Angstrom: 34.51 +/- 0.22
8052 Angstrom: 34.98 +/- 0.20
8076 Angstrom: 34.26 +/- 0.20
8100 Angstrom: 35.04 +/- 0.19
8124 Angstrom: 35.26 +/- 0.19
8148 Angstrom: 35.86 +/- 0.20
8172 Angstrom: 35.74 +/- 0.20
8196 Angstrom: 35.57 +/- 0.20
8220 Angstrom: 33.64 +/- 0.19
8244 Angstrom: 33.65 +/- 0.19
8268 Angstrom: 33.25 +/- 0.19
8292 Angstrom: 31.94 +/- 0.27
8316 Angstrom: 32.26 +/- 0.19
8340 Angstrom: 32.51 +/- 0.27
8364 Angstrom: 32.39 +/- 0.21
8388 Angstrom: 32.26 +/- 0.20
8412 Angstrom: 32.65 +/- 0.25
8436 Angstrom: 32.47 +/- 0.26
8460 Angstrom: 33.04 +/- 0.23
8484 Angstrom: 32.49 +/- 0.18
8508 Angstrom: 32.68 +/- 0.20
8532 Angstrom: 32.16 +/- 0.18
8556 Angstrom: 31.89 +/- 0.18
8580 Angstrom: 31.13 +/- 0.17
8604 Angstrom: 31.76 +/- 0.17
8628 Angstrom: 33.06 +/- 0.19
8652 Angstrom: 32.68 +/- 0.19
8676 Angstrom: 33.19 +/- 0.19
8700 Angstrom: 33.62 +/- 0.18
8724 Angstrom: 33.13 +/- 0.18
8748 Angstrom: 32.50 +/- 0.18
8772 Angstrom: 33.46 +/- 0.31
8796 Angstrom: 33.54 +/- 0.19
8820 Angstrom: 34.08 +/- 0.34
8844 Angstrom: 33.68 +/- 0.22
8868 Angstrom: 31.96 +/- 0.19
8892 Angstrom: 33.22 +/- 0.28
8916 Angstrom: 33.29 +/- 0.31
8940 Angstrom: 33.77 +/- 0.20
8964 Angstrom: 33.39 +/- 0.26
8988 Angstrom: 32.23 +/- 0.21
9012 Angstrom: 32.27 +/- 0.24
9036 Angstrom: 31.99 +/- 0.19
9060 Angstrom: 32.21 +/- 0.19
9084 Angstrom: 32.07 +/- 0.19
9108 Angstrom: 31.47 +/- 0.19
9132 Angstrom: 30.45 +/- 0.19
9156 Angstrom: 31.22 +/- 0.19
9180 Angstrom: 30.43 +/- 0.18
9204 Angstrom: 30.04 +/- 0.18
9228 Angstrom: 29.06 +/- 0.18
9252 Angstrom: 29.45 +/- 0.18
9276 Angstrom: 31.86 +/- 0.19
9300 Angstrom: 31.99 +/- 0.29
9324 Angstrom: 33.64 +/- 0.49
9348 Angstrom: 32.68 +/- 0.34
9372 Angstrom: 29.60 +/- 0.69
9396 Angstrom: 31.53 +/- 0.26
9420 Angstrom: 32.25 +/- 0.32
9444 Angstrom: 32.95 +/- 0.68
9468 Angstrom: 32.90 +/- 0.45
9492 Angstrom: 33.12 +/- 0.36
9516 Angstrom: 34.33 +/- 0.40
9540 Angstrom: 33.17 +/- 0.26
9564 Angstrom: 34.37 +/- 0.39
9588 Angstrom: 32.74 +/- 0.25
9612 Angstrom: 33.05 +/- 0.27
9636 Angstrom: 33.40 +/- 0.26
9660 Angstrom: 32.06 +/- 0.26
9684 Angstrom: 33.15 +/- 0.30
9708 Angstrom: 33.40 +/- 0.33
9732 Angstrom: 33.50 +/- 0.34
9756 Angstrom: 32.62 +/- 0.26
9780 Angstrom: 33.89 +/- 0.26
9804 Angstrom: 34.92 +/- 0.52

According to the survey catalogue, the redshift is 0.08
